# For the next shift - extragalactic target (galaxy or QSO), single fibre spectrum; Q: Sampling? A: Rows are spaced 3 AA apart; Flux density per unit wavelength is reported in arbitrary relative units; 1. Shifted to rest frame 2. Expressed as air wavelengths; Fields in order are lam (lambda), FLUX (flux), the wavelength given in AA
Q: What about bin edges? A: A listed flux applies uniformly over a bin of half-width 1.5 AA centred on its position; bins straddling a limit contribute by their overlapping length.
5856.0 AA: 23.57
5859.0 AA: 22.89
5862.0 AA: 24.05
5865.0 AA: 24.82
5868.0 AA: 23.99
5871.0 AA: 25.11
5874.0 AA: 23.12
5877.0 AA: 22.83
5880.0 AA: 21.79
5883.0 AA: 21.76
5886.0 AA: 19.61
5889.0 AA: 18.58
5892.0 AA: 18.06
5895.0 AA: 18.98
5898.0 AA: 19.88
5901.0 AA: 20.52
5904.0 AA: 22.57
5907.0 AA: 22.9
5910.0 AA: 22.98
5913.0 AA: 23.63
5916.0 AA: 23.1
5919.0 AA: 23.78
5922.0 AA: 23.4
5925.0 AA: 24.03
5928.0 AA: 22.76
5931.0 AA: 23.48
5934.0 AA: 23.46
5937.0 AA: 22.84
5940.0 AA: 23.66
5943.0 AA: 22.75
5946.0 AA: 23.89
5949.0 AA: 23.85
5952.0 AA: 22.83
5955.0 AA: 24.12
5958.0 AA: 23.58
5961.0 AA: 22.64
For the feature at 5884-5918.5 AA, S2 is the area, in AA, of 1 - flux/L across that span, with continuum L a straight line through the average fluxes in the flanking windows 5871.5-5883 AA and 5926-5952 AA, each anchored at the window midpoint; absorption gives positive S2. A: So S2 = 2.8 AA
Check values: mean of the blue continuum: 22.7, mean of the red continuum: 23.3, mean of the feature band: 21.1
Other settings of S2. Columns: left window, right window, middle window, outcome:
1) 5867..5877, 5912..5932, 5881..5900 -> 3.3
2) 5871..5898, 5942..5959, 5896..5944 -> -1.2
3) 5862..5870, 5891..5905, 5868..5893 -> 1.0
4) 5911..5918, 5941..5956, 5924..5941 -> 0.1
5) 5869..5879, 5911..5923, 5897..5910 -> 1.0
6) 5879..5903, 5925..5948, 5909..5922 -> -1.0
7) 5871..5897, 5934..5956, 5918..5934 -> -0.6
